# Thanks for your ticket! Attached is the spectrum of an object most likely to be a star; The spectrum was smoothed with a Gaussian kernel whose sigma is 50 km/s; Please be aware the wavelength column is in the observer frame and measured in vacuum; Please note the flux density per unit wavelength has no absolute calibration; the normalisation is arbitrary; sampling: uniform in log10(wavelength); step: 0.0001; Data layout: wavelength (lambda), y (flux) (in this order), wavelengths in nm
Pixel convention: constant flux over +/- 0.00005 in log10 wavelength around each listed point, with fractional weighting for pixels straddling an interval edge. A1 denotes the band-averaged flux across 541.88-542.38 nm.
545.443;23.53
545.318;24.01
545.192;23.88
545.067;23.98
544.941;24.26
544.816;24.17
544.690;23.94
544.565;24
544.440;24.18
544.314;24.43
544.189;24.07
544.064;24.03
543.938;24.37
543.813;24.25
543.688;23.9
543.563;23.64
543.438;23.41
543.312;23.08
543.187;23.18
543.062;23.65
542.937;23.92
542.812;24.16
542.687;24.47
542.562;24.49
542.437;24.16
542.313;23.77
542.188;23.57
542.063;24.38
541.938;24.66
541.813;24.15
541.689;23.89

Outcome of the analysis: 24.1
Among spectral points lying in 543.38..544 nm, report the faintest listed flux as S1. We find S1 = 23.41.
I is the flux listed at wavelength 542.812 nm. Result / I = 24.16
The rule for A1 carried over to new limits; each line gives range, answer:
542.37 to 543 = 24.3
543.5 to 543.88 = 24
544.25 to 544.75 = 24.2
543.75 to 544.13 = 24.2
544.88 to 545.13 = 24.1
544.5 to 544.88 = 24.1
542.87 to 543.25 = 23.6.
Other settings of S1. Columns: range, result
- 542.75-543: 23.92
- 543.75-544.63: 24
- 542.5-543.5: 23.08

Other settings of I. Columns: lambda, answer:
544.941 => 24.26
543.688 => 23.9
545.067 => 23.98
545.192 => 23.88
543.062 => 23.65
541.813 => 24.15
